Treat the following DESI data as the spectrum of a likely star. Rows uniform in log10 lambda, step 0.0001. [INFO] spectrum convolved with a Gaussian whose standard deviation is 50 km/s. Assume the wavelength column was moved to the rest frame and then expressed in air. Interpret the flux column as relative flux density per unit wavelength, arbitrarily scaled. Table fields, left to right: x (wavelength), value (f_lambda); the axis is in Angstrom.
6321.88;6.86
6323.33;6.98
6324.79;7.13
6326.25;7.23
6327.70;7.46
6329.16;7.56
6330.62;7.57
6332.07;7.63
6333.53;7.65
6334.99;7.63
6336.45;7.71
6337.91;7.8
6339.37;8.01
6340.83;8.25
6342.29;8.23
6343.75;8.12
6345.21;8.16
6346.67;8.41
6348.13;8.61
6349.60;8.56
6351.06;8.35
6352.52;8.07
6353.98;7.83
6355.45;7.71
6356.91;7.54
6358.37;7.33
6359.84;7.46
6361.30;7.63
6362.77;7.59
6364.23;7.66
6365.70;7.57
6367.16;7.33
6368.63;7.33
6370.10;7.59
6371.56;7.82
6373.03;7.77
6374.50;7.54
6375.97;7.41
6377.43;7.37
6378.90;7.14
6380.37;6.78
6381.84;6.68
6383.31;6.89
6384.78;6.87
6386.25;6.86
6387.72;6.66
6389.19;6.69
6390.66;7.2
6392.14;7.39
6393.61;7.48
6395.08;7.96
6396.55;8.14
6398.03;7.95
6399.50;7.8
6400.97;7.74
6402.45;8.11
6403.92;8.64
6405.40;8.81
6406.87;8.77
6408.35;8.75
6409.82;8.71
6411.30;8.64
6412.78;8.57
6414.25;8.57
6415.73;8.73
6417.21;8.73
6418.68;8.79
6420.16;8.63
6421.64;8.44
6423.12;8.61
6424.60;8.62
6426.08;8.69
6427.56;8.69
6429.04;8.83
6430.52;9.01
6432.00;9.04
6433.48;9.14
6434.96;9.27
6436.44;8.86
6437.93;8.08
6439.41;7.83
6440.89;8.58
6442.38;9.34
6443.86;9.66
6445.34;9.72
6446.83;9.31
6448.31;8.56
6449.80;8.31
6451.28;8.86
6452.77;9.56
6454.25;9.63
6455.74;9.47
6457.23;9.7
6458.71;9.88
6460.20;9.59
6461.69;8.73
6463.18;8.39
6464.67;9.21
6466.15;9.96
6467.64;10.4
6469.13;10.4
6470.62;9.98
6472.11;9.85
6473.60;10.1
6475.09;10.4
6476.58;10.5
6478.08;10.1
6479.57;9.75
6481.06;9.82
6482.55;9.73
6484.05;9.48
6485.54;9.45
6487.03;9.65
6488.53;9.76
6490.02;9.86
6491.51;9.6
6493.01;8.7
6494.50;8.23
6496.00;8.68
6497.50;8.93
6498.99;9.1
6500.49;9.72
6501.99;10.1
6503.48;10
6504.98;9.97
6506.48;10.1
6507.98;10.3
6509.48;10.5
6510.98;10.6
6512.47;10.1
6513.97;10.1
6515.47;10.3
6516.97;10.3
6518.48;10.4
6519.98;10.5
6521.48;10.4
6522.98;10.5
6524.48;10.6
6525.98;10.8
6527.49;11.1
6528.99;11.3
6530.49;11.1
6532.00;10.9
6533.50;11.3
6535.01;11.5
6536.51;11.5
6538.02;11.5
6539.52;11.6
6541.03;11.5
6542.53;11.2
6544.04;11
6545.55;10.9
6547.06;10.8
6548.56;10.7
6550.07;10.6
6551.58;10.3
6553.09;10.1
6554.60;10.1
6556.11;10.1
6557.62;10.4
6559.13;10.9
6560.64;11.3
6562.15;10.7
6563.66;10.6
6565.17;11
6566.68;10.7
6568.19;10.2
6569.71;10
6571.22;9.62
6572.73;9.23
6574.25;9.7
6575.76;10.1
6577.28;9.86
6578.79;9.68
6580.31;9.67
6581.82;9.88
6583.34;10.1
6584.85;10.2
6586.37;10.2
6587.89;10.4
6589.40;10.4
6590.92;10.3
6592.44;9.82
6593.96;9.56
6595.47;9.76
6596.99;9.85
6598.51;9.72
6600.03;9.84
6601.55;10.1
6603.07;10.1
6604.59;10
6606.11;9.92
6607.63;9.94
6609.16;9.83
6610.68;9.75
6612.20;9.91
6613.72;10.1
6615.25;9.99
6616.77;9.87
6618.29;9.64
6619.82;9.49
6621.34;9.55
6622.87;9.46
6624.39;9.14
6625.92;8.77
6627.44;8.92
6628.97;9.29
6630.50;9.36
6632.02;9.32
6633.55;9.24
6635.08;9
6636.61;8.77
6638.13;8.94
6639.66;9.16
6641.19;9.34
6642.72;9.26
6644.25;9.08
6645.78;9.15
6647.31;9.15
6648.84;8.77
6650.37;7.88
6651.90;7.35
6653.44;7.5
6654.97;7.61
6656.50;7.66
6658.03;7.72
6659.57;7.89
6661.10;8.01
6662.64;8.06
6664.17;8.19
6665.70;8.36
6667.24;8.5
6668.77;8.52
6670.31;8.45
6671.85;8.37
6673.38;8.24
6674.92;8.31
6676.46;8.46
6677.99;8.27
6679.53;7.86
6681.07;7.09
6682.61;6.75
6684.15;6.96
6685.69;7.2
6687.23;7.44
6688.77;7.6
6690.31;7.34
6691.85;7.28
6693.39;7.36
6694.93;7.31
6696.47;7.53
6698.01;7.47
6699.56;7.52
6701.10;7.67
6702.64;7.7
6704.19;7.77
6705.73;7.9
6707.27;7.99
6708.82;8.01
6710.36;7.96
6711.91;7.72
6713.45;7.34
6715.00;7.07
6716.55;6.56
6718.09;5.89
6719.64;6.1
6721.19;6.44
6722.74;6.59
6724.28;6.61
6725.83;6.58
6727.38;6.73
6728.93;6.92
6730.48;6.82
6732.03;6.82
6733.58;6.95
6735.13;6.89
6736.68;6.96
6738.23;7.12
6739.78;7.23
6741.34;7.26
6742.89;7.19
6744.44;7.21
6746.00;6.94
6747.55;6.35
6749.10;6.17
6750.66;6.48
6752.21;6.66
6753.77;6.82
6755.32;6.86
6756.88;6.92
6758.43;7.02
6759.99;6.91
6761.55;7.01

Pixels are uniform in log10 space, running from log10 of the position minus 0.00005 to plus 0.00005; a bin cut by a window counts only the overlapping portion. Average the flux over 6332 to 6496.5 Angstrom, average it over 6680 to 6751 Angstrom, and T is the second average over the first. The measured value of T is 0.84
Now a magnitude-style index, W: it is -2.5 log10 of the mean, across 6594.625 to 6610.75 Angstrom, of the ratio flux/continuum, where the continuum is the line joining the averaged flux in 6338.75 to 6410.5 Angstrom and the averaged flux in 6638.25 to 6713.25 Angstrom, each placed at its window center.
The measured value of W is -0.24 mag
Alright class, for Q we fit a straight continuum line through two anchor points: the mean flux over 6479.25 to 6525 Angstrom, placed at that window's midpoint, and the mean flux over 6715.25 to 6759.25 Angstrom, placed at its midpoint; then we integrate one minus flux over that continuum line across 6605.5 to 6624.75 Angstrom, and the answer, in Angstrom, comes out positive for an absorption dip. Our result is -3.2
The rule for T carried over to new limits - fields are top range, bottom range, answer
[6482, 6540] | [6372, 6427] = 1.29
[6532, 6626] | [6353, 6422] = 1.32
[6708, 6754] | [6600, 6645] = 0.72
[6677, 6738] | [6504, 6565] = 0.67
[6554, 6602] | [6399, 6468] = 1.14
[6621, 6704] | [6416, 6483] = 0.89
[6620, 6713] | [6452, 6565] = 0.80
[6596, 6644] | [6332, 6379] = 1.22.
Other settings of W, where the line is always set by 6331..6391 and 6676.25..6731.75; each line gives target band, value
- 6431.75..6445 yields -0.18 mag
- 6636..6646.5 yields -0.24 mag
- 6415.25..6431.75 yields -0.16 mag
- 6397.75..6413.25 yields -0.12 mag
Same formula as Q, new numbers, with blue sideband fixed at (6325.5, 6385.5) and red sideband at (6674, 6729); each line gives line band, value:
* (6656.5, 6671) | -1.58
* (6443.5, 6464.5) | -4.65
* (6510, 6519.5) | -3.56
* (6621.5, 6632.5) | -2.69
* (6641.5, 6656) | -2.08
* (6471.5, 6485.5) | -4.47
